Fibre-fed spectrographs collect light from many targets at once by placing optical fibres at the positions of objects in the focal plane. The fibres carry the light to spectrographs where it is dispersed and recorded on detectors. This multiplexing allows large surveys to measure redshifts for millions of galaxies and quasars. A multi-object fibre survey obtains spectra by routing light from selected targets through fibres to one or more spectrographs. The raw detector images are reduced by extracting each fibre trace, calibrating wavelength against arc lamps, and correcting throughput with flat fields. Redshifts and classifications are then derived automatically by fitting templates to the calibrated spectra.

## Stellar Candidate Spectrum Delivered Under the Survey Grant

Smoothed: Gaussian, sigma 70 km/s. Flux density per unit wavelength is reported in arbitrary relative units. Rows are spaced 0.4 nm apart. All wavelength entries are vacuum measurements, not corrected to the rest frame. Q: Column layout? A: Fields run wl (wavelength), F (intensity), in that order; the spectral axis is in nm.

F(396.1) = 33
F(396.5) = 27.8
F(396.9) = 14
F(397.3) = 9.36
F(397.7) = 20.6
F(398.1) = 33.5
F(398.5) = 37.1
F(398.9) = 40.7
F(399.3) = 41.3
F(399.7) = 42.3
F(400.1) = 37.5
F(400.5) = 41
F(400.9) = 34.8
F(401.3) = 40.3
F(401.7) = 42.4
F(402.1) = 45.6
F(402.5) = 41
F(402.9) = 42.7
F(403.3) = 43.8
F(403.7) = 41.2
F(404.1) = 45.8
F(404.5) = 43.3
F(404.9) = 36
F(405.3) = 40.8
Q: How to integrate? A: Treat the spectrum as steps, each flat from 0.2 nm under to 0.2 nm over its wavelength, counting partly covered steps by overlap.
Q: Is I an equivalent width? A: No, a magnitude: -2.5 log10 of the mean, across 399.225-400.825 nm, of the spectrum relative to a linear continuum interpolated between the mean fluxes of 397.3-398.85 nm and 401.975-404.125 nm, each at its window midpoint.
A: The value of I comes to -0.17 mag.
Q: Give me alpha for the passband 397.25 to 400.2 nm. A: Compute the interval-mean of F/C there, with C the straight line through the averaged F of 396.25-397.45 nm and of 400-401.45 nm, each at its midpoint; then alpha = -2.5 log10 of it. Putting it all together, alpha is -0.19 mag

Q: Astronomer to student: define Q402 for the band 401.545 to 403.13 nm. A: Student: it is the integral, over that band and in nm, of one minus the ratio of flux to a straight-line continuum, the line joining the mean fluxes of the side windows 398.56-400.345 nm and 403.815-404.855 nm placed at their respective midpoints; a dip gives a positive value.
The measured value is -0.04 nm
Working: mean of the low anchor 40.2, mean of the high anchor 43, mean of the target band 43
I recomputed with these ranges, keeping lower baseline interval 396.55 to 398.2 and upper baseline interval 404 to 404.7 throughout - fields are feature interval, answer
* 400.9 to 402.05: -0.19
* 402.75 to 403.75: -0.06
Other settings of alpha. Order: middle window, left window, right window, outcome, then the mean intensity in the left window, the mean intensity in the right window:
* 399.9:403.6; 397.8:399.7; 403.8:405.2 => -0.03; 37.7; 41.6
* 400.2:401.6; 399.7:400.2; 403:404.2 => 0.04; 39.4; 43.3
